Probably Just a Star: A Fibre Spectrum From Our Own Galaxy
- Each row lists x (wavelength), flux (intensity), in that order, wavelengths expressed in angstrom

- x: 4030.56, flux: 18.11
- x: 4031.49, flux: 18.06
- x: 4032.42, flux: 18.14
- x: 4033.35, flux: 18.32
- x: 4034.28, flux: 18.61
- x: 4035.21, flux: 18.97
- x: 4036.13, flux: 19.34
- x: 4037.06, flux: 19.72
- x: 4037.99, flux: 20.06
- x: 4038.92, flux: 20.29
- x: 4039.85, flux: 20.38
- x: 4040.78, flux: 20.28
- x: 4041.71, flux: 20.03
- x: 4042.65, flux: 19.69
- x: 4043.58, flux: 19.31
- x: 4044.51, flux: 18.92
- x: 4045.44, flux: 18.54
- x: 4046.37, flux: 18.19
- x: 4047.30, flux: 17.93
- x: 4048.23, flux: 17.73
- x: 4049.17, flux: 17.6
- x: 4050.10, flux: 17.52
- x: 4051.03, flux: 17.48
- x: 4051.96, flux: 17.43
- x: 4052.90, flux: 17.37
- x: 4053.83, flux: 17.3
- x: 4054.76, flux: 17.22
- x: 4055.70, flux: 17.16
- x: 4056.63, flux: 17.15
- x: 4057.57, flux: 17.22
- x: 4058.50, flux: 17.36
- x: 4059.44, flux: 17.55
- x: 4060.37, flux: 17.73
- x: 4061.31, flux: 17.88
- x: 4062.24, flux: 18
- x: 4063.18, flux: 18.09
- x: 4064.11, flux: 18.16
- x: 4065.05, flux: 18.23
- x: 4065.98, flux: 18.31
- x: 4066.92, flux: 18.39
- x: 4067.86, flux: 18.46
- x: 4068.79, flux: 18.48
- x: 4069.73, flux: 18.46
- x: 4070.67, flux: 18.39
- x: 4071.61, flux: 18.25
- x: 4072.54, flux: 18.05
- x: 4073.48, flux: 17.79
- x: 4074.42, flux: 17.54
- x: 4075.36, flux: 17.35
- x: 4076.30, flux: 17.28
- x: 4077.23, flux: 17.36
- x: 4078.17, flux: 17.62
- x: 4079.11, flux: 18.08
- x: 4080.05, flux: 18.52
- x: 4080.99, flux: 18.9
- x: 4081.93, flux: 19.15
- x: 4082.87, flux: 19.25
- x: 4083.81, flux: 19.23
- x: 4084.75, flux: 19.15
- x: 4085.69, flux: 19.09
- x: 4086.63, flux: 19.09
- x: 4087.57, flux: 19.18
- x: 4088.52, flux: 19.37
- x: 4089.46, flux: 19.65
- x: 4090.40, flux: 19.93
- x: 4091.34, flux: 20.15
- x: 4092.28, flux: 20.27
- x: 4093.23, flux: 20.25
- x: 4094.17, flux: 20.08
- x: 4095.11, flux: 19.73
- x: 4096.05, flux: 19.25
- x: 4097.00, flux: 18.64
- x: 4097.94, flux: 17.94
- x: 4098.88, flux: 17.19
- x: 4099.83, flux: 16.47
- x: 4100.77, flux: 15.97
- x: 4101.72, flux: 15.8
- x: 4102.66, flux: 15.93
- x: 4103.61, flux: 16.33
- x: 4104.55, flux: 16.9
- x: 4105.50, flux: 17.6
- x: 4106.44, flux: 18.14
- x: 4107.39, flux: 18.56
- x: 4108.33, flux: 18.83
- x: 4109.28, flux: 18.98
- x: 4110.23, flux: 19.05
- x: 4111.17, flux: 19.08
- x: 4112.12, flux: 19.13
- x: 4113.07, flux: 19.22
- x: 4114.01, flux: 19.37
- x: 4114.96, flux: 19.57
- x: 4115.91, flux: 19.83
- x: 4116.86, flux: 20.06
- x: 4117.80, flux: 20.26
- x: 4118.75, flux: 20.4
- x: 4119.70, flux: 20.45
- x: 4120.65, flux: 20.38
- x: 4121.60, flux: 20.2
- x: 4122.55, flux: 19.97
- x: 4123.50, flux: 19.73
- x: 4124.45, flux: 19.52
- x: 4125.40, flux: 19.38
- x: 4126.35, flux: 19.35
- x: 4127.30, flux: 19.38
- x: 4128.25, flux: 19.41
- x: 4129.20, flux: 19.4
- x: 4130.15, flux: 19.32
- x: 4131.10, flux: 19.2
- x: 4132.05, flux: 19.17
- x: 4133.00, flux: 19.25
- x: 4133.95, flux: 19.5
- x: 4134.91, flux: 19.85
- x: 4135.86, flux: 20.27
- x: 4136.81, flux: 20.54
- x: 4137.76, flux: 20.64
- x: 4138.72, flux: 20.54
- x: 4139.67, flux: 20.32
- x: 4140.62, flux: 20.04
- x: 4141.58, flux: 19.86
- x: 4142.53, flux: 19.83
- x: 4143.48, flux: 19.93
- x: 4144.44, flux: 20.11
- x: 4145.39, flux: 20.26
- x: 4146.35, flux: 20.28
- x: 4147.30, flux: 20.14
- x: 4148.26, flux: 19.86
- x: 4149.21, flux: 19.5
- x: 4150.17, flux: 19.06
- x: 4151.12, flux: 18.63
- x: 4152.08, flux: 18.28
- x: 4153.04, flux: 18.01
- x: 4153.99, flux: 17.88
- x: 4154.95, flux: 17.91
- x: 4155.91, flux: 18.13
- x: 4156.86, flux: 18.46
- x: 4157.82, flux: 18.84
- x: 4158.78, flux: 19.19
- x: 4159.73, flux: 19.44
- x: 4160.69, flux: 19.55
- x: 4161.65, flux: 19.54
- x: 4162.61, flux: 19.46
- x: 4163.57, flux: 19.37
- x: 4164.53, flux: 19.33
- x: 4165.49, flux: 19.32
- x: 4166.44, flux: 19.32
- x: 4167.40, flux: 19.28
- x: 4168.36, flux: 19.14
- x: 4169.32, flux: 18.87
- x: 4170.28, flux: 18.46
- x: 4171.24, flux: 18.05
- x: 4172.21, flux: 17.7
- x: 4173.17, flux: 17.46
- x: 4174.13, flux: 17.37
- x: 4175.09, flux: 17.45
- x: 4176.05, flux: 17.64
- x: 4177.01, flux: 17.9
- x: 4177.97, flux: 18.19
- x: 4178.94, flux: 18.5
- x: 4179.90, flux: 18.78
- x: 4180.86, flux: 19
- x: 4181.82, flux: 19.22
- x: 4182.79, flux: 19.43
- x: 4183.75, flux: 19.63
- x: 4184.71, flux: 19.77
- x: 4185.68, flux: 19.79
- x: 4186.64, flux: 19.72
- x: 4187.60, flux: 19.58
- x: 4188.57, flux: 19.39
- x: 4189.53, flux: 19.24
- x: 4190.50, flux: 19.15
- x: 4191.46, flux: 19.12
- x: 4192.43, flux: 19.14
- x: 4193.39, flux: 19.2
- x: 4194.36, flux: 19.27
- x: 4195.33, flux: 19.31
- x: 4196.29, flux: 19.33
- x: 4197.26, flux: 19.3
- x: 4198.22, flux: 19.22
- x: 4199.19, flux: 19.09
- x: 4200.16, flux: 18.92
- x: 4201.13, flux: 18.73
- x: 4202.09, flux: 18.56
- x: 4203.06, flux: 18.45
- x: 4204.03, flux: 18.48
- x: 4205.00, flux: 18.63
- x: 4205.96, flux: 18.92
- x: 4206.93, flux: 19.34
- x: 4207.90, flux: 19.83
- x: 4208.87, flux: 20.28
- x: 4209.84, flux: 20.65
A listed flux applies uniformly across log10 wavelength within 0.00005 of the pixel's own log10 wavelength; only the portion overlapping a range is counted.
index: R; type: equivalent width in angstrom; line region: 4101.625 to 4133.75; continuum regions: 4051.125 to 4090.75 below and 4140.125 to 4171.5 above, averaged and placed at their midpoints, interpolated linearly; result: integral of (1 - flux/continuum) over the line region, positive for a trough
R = -0.56 angstrom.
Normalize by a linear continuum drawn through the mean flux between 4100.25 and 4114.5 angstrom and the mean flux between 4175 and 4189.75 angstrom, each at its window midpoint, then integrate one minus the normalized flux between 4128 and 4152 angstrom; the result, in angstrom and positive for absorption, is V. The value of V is -1.8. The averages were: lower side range 17.9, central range 19.8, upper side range 19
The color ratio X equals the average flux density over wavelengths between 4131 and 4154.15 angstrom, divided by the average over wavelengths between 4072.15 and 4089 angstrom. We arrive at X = 1.07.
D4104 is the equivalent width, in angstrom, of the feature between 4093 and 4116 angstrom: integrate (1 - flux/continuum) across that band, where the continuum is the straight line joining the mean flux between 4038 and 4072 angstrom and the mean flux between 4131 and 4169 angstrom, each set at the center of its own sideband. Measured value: 0.7 angstrom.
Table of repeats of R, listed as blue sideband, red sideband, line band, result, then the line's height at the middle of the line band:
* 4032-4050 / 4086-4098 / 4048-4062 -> 1.25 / 19.2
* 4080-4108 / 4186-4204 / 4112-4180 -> -1.59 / 18.8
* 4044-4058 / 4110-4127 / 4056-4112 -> 1.12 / 18.7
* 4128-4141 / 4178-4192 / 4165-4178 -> 0.75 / 19.4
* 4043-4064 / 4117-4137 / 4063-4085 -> 0.08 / 18.3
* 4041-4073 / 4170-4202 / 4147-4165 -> -0.29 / 18.7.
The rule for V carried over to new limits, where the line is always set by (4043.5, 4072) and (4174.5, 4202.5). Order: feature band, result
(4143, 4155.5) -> -0.4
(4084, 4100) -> -0.9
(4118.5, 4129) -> -0.8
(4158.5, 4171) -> -0.3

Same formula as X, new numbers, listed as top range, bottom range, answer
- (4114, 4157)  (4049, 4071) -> 1.10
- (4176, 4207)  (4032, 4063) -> 1.04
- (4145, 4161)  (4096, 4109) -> 1.10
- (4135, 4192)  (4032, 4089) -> 1.04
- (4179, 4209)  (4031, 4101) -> 1.04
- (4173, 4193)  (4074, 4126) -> 1.00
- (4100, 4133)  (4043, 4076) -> 1.06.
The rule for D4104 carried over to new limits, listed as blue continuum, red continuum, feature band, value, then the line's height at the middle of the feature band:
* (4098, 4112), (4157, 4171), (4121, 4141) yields -1.64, 18.3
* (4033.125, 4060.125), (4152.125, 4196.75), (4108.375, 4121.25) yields -0.68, 18.7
